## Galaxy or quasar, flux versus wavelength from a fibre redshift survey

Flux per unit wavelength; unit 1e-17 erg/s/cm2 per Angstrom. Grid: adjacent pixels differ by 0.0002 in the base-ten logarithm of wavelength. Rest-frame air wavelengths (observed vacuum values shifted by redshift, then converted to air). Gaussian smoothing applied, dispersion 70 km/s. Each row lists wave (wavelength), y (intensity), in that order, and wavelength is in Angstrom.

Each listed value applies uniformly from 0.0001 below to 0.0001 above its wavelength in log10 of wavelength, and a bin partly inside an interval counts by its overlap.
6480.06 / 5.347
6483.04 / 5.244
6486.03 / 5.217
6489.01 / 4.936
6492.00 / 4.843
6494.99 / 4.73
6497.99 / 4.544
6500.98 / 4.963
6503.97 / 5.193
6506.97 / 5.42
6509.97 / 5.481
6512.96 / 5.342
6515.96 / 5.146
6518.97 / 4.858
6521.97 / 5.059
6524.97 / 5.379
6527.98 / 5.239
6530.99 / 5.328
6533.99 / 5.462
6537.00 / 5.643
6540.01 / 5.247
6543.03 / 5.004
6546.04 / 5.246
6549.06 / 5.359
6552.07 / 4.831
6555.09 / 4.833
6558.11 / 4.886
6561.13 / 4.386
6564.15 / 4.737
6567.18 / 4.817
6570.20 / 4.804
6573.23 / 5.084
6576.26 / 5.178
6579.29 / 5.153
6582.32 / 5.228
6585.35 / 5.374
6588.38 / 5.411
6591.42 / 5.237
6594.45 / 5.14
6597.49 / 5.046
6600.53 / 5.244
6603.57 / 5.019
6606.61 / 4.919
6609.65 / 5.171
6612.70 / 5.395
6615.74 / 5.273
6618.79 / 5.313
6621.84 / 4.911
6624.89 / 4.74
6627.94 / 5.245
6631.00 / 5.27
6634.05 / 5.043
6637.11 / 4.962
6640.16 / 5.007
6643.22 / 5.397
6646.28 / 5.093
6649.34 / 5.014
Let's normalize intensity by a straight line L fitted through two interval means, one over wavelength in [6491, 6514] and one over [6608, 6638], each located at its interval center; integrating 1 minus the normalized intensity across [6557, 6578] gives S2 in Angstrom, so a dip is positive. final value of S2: 1.06 Angstrom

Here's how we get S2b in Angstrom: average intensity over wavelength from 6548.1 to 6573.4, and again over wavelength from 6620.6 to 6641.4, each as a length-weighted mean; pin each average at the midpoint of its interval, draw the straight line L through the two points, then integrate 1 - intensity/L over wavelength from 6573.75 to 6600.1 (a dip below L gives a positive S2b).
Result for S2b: -1.7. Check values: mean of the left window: 4.84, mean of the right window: 5.03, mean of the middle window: 5.22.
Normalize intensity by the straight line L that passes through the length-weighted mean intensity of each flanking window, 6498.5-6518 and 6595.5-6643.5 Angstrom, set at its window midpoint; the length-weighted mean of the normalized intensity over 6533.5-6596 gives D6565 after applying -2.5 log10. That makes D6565 0.015 mag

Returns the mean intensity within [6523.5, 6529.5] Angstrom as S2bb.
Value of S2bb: 5.3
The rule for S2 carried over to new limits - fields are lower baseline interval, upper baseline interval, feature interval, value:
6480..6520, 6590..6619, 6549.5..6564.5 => 1.0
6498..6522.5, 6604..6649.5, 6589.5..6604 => -0.1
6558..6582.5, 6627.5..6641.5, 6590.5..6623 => -0.9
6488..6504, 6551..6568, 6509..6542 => -3.4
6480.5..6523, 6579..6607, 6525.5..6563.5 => 0.1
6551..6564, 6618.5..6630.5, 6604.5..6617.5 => -0.5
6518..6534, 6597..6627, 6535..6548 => -0.2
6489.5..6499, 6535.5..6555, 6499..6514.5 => -1.3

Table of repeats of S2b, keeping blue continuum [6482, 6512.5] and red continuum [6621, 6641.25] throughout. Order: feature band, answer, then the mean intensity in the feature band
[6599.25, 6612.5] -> -0.2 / 5.12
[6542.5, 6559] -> 0.1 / 5.03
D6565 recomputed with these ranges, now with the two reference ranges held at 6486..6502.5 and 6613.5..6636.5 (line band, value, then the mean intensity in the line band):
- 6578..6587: -0.049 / 5.26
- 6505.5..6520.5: -0.079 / 5.25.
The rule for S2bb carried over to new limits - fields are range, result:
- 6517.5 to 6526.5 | 5.1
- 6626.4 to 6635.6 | 5.18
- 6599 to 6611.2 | 5.09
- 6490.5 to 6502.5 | 4.77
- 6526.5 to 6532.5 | 5.29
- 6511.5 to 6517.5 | 5.23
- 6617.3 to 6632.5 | 5.09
